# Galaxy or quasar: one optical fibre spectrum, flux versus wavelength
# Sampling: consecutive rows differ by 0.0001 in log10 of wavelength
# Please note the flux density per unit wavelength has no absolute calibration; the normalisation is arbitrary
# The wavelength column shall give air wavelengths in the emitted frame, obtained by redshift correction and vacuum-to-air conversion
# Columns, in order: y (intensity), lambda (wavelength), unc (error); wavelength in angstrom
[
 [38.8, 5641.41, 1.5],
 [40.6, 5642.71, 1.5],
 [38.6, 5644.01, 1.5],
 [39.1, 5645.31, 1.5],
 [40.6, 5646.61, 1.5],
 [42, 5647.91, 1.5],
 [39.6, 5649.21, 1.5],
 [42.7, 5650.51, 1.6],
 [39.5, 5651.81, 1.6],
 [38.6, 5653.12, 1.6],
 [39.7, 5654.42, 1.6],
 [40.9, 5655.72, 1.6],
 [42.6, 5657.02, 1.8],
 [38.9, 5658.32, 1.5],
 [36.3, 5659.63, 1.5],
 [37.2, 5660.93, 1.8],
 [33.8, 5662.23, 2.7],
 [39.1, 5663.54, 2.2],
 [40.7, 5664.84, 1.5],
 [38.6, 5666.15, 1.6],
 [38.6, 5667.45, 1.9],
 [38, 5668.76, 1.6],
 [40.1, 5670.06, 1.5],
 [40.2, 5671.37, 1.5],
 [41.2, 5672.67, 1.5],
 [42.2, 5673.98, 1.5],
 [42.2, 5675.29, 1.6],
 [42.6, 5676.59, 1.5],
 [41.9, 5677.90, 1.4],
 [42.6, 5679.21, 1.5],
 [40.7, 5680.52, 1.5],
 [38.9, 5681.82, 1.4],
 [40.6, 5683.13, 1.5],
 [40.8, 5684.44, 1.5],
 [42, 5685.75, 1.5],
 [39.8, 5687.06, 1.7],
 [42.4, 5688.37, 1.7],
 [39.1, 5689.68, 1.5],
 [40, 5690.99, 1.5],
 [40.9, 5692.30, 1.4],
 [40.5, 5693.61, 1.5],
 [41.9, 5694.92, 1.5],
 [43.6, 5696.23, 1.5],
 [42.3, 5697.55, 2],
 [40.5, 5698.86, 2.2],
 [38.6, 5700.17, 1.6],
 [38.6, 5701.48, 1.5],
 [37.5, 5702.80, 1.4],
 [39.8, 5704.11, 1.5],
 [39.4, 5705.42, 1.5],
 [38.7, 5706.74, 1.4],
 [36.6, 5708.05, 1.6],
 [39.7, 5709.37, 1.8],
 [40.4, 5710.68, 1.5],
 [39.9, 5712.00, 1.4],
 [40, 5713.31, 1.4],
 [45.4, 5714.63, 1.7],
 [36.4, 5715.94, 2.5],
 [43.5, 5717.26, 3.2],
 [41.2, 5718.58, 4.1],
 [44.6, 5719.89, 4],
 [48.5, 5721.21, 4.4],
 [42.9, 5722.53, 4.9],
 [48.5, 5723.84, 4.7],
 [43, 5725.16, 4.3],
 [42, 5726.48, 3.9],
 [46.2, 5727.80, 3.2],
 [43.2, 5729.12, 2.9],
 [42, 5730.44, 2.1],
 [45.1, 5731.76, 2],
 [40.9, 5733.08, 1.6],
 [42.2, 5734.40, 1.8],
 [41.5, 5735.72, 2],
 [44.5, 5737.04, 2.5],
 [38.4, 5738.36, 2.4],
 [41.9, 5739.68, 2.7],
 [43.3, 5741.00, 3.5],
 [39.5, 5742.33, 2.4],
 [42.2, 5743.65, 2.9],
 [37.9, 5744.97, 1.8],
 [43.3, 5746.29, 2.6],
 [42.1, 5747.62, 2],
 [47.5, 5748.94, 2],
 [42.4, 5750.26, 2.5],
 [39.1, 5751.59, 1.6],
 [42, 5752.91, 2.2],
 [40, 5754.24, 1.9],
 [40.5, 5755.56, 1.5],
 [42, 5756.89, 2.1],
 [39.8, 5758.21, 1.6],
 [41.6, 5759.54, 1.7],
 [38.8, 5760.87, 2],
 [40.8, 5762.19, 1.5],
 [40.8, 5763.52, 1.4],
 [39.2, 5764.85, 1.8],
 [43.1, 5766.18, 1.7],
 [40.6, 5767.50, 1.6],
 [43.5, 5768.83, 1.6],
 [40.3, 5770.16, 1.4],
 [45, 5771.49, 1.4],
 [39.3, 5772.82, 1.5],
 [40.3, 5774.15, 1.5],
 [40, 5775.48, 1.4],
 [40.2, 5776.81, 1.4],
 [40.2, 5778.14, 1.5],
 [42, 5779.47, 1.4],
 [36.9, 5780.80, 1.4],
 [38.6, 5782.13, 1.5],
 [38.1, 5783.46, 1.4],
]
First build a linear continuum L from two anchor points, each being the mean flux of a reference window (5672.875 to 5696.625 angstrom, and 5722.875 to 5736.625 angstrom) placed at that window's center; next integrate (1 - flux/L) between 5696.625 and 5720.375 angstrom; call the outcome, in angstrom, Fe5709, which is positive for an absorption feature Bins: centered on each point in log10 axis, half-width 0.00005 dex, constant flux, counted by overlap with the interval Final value 1.3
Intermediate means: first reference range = 41.2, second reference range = 43.5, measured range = 40.2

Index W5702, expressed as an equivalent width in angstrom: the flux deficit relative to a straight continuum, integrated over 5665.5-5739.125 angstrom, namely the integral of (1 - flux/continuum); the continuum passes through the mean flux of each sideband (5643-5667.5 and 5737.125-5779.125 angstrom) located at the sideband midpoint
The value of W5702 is -1.97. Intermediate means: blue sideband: 39.4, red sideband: 41.2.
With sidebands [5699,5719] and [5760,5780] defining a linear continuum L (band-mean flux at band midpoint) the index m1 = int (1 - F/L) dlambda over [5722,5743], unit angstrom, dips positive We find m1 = -1.38 angstrom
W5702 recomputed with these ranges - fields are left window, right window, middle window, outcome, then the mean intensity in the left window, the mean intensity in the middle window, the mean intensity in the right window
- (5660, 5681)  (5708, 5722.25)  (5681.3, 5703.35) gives 0.16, 39.9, 40.5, 41.7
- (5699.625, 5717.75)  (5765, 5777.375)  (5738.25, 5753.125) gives -0.42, 39.6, 41.8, 41.3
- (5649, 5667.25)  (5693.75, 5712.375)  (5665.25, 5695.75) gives -0.95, 39.1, 40.7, 39.8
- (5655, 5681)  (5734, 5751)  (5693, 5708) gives 0.31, 39.9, 40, 42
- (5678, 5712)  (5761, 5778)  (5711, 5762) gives -1.90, 40.2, 42.2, 41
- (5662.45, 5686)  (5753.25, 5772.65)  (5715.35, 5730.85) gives -1.04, 40.5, 43.5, 41.1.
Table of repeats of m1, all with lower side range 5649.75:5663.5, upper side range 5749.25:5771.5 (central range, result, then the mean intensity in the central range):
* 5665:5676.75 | -0.31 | 40.3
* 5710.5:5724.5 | -0.93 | 42.9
